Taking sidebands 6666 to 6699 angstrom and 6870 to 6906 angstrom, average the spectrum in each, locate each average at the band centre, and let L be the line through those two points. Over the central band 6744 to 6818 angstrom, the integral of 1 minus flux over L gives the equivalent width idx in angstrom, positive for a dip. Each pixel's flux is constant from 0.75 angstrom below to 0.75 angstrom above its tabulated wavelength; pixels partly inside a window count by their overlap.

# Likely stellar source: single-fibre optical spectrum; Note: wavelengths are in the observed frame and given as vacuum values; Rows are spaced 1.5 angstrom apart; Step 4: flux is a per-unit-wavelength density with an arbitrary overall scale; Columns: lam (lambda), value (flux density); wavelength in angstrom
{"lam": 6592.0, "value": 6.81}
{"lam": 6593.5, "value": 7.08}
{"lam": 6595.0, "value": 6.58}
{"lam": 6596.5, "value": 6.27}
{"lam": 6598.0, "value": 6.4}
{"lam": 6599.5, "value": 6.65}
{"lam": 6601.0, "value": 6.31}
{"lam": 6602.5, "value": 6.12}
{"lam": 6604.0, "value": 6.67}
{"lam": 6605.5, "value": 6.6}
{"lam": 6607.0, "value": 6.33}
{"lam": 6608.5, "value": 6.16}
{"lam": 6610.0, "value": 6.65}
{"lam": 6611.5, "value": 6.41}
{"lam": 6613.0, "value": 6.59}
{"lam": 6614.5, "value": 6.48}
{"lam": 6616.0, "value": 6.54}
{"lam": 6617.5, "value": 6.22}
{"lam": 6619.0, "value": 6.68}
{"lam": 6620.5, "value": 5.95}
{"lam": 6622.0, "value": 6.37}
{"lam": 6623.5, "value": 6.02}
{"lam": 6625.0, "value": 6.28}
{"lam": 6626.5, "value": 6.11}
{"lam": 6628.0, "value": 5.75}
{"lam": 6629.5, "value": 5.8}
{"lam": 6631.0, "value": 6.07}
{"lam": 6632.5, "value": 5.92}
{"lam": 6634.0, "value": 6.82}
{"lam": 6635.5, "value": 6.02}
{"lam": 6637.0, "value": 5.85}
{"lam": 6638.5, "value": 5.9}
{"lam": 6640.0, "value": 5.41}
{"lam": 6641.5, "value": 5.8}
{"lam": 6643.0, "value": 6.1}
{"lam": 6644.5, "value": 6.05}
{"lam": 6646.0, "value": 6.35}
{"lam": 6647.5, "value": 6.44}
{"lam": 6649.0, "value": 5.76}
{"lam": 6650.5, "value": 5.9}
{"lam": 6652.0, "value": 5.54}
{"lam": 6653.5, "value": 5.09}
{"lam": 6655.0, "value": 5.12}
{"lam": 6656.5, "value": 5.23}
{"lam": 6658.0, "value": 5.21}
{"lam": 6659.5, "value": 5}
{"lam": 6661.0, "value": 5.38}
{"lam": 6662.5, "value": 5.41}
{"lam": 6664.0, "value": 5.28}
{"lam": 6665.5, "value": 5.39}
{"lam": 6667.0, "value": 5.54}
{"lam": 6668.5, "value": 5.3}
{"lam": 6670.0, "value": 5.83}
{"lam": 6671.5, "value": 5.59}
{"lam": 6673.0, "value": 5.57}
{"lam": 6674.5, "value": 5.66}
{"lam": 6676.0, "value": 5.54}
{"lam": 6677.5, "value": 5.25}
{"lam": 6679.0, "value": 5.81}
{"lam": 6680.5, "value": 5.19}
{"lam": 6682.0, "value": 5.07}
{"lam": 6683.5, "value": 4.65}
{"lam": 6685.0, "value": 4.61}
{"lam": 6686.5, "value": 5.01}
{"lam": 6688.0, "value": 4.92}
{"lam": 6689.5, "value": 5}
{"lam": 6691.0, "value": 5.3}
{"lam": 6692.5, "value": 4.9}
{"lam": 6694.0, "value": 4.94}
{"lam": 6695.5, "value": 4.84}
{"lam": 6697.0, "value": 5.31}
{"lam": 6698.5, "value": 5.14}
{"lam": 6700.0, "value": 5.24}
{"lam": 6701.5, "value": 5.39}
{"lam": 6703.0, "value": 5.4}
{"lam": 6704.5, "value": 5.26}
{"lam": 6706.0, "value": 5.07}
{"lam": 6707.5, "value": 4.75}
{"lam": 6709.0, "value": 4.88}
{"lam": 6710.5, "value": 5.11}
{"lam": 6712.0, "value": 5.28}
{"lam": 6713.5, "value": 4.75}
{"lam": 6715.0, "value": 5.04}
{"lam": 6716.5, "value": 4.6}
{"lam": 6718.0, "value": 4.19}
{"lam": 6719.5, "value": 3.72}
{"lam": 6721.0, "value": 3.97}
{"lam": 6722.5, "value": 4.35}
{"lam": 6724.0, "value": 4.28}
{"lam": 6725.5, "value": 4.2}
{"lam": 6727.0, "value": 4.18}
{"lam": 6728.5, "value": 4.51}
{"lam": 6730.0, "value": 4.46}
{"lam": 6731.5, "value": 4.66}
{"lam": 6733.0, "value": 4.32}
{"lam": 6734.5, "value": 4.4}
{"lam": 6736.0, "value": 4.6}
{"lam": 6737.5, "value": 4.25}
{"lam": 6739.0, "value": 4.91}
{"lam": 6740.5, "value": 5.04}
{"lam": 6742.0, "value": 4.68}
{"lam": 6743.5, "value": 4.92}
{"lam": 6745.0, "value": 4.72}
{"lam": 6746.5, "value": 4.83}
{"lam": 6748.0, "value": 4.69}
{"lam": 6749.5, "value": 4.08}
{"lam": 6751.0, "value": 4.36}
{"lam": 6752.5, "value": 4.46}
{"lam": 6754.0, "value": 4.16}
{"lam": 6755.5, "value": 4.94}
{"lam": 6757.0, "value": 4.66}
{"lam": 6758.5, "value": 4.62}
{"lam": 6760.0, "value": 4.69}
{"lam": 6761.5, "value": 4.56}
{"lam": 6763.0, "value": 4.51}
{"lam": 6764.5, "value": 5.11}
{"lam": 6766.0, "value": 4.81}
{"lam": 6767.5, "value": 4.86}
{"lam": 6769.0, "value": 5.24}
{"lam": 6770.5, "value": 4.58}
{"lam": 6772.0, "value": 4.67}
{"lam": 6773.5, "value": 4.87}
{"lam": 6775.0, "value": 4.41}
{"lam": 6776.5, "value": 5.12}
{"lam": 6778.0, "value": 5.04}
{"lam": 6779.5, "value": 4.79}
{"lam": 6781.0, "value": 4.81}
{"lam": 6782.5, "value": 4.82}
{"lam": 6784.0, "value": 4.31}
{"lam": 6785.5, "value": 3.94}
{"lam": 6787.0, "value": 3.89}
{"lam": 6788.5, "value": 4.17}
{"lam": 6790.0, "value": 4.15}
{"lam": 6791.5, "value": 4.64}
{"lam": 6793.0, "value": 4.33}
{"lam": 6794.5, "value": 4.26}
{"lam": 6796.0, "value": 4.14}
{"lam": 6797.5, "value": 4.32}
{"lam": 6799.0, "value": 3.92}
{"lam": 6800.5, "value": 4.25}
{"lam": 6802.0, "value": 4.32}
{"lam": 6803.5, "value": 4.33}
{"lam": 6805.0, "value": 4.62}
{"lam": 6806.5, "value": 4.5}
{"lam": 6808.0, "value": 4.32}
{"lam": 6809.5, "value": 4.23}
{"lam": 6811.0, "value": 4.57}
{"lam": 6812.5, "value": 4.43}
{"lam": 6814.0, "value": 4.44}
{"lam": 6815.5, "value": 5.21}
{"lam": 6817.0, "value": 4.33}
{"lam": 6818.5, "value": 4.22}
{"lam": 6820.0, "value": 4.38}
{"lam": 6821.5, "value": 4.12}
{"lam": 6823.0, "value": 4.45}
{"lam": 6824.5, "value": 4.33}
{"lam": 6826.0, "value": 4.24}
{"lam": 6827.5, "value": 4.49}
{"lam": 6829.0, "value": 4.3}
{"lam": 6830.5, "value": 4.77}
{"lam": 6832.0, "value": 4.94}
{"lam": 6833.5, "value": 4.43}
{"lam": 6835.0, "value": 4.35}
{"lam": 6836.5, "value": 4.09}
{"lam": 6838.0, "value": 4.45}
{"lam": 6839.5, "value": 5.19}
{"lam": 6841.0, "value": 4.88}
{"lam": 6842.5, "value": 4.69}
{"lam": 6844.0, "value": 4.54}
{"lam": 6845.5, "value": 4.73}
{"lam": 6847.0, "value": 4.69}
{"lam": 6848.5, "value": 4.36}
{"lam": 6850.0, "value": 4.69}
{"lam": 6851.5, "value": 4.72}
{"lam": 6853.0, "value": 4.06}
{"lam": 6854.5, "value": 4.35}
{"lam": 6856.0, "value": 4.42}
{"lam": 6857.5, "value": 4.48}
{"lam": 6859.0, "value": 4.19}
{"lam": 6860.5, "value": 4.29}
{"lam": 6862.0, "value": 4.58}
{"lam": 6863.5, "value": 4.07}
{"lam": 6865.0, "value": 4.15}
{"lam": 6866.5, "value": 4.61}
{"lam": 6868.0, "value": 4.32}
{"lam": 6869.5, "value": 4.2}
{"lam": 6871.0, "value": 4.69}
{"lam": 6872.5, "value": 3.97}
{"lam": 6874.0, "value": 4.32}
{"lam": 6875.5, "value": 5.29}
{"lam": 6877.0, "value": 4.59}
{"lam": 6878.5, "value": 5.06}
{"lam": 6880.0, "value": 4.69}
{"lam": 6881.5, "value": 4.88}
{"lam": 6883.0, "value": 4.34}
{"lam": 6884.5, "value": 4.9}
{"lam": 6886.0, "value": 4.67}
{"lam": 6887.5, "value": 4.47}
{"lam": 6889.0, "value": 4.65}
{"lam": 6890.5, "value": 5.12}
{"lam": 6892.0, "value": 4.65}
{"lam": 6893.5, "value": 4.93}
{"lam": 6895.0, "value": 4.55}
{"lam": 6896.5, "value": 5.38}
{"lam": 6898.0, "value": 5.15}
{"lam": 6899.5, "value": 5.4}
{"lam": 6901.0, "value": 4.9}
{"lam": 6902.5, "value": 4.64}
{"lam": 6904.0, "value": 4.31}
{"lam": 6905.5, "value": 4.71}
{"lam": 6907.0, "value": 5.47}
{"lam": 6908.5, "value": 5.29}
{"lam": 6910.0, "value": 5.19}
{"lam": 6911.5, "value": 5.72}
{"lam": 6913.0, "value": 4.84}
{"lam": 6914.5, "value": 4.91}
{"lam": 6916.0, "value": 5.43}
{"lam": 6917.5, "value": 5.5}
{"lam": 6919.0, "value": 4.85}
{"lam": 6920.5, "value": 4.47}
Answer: 7.0 angstrom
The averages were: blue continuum 5.23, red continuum 4.76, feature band 4.53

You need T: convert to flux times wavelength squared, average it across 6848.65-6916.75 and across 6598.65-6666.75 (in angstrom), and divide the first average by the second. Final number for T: 0.85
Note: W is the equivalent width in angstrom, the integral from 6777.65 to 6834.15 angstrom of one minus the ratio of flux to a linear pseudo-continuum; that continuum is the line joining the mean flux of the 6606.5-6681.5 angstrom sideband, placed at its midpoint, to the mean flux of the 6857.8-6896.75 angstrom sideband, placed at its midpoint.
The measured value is 6.4 angstrom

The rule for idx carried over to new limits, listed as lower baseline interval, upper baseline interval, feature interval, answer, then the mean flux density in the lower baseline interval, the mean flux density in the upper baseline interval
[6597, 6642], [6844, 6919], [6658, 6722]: 8.1 angstrom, 6.23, 4.72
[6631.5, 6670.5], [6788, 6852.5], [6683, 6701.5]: 1.3 angstrom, 5.68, 4.45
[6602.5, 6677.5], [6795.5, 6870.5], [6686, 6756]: 7.5 angstrom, 5.91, 4.44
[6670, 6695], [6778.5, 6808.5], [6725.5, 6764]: 1.3 angstrom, 5.2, 4.35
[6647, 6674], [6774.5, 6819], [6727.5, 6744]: 1.0 angstrom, 5.47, 4.43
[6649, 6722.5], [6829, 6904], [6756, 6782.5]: 0.6 angstrom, 5.13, 4.62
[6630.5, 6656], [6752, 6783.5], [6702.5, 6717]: 0.7 angstrom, 5.88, 4.75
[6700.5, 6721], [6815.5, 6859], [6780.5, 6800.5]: 1.5 angstrom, 4.85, 4.5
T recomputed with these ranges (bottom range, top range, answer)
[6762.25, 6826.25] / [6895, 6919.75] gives 1.17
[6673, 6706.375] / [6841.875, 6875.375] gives 0.90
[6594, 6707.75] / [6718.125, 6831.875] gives 0.81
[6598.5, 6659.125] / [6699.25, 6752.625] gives 0.79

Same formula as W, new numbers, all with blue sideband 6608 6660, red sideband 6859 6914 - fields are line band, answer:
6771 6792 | 2.9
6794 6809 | 2.5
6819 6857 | 3.6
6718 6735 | 3.9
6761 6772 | 1.1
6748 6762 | 2.3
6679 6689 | 1.3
